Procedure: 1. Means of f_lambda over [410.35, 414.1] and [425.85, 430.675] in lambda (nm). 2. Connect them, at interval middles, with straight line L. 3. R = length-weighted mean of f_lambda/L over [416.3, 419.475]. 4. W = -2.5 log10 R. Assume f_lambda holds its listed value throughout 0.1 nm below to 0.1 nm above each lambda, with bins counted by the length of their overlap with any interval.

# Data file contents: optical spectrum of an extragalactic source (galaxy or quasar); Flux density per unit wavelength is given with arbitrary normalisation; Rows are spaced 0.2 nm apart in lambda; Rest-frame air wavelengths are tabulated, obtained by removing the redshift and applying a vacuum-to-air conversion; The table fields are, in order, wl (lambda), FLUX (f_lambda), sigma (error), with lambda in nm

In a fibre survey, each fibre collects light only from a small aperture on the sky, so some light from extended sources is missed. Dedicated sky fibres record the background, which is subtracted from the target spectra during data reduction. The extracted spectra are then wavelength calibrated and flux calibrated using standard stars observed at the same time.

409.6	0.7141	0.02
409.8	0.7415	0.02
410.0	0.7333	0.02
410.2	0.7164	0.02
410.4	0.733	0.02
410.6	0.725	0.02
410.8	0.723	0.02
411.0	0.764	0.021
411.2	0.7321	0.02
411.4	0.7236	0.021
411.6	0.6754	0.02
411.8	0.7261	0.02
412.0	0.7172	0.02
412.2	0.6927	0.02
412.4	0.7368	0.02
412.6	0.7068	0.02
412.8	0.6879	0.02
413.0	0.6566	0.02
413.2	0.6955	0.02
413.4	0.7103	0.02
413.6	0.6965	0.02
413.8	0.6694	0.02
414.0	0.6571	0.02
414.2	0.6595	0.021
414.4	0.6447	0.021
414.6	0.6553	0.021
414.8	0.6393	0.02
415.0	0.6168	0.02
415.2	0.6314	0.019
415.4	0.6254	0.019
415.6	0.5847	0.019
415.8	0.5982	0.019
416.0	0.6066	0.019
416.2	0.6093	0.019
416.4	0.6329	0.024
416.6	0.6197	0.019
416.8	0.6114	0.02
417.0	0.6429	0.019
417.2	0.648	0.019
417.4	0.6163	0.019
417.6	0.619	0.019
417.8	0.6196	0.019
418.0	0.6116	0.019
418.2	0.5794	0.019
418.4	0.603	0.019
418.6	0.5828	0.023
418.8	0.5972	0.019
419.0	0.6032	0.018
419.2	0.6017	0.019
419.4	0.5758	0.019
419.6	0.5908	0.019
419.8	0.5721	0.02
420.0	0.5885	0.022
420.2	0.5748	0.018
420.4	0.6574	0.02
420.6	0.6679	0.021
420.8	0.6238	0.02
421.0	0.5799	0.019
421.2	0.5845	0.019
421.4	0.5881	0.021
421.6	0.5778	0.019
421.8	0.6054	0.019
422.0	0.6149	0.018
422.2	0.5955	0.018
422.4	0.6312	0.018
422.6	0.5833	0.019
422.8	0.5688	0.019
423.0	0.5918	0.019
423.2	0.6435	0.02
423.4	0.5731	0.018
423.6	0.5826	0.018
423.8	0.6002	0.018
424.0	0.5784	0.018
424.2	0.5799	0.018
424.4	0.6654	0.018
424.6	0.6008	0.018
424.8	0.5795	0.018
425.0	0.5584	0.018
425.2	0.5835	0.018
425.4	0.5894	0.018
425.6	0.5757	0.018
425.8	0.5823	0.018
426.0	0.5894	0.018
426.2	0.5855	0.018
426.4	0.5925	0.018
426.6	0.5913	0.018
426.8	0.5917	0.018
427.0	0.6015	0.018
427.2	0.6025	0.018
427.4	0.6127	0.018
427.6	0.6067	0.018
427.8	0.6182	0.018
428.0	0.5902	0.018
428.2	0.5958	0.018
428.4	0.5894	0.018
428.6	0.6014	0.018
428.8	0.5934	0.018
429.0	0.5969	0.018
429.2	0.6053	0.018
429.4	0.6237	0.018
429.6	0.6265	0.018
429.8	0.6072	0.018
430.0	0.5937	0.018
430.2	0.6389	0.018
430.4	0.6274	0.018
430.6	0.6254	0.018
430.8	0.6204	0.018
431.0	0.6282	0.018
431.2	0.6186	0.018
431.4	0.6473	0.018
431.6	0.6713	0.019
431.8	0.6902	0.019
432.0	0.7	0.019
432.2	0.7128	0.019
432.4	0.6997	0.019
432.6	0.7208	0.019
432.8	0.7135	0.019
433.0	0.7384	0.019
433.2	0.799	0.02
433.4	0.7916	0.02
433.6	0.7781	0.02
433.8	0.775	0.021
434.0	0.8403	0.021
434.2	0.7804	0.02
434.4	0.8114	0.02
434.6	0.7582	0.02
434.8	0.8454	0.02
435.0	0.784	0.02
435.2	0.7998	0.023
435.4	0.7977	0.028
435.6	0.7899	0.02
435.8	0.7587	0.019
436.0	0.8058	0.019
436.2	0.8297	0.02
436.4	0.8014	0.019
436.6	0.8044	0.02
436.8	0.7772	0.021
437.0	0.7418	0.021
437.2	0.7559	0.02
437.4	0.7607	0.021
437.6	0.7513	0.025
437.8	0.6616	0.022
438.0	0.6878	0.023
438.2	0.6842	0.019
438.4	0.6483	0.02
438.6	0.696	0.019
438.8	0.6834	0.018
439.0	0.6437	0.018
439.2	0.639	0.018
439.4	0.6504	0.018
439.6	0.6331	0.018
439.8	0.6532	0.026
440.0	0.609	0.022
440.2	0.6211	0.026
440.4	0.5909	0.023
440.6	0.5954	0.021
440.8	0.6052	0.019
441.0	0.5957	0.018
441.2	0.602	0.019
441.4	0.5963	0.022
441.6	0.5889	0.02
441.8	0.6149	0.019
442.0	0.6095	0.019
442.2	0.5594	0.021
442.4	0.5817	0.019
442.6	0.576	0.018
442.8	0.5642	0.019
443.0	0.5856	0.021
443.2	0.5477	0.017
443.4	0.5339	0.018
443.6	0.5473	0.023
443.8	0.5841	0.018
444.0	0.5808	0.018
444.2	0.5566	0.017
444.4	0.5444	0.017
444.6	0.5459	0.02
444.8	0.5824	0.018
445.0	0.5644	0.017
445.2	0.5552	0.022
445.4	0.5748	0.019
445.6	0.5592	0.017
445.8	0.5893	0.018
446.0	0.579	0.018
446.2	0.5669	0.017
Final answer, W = 0.10 mag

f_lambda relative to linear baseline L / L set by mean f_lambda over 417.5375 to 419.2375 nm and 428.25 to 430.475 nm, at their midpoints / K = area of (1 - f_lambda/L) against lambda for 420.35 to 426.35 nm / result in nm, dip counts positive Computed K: 0.07 nm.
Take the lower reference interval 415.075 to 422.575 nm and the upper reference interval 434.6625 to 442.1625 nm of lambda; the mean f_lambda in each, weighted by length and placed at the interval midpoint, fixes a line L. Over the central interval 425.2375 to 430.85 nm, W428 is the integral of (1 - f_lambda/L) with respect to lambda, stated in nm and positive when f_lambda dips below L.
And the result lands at 0.40 nm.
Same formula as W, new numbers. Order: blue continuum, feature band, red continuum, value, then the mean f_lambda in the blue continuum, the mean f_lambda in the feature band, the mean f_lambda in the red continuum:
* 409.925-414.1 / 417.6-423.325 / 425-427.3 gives 0.06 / 0.708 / 0.601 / 0.588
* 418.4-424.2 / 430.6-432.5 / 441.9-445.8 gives -0.14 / 0.597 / 0.663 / 0.567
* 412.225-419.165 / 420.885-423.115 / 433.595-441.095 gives 0.12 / 0.638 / 0.593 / 0.722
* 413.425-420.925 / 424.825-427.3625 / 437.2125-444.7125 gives 0.06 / 0.621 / 0.587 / 0.616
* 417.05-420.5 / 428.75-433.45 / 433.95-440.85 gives 0.03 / 0.603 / 0.661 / 0.723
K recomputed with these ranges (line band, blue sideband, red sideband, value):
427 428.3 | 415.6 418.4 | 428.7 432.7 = 0.07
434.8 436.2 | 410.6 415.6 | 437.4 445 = -0.38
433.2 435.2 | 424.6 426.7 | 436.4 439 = -0.34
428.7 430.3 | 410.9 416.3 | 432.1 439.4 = 0.26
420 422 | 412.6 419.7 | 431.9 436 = 0.19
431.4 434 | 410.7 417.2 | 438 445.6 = -0.47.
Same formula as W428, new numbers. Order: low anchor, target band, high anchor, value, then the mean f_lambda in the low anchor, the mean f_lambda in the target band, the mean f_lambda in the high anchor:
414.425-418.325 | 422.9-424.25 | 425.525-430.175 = 0.03 nm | 0.62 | 0.593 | 0.6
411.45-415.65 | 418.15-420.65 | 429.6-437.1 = 0.33 nm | 0.672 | 0.599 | 0.732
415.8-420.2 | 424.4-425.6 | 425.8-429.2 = 0.02 nm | 0.605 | 0.589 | 0.597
